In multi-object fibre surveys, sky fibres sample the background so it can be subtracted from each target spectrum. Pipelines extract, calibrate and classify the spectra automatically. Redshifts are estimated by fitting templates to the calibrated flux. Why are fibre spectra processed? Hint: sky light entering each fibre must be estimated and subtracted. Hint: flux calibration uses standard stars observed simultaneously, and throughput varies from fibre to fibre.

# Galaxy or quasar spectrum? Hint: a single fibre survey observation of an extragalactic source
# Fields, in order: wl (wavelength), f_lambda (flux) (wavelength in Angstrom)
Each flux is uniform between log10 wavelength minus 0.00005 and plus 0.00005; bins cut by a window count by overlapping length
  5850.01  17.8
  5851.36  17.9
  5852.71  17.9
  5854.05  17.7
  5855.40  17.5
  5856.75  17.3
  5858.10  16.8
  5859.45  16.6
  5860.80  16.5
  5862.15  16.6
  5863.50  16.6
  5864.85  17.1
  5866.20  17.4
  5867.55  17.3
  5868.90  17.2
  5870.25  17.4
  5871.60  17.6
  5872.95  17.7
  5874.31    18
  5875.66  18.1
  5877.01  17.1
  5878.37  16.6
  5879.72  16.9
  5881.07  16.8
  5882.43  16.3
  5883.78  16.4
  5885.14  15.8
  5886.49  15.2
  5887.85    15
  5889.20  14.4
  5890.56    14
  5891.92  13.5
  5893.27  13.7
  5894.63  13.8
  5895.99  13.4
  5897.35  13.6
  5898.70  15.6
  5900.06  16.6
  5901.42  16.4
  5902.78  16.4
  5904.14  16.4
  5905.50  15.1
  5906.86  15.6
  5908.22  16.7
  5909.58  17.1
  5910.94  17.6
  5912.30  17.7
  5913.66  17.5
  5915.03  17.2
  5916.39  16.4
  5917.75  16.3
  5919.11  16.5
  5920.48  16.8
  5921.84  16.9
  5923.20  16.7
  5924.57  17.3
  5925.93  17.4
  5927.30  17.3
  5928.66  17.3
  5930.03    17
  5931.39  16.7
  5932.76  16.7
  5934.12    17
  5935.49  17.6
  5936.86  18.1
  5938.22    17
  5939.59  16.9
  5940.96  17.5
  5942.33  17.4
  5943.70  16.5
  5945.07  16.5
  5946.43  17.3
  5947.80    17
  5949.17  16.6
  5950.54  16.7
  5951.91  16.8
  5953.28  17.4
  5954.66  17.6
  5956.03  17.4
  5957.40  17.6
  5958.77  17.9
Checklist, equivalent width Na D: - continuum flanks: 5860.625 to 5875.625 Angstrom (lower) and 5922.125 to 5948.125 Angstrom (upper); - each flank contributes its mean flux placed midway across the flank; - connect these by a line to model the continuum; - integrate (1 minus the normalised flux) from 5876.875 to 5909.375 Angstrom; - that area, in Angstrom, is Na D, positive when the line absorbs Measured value 3.3 Angstrom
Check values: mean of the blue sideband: 17.3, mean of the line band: 15.5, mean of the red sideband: 17.1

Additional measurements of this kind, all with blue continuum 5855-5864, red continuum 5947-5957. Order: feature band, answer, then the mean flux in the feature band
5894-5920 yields 1.3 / 16.1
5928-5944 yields -0.1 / 17.2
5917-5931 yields 0.0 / 16.9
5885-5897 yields 1.9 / 14.2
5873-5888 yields 0.2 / 16.7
